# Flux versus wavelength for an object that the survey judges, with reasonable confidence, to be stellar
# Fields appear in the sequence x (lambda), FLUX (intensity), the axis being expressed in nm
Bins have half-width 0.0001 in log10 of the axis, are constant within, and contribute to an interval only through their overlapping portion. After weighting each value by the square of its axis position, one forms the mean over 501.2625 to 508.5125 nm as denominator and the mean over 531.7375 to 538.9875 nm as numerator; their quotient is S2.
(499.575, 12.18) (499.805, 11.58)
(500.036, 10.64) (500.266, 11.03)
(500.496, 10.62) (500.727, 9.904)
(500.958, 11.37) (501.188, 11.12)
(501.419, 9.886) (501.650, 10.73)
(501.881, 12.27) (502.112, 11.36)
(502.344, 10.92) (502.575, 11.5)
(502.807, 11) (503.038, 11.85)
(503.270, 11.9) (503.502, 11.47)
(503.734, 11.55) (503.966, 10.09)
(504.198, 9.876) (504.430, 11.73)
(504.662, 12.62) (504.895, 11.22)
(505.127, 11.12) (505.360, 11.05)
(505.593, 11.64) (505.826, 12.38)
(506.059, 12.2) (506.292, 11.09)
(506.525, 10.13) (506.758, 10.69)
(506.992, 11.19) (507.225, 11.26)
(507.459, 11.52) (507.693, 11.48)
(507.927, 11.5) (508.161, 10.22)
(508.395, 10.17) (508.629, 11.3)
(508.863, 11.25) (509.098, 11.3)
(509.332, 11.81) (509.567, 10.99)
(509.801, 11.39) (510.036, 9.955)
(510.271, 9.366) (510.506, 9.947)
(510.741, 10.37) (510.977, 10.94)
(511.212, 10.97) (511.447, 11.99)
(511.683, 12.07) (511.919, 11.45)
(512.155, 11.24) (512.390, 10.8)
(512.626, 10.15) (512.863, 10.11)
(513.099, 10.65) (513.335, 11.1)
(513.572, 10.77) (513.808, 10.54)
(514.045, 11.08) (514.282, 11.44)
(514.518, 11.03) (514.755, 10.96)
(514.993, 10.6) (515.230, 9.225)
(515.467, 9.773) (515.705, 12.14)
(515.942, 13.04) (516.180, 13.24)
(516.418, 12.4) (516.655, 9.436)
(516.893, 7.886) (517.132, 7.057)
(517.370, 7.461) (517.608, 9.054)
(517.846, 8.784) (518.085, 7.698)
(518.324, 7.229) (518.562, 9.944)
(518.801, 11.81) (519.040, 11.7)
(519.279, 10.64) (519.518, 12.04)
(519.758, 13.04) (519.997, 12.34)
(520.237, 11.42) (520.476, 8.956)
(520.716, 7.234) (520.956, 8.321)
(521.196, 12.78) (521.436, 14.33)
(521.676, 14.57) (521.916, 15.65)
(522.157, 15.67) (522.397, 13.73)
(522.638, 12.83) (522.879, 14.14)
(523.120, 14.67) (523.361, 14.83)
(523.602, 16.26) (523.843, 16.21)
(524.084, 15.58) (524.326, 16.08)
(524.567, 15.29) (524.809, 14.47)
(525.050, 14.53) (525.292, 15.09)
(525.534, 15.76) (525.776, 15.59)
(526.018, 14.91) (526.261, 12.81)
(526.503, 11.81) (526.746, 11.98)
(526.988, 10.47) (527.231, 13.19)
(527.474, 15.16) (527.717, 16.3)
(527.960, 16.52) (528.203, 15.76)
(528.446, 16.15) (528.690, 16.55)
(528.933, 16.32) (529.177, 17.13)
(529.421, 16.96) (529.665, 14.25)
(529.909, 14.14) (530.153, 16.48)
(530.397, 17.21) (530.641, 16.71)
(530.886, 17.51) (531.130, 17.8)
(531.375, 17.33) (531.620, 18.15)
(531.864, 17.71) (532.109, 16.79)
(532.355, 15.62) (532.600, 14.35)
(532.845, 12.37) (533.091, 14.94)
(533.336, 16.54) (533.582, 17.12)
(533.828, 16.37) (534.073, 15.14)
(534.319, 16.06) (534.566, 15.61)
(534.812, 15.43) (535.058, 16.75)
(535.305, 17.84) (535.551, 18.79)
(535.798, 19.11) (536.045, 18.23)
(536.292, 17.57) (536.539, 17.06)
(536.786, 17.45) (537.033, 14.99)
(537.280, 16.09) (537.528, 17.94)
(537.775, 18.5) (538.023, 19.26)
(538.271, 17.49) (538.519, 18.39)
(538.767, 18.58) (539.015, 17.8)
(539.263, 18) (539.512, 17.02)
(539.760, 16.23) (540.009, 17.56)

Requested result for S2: 1.7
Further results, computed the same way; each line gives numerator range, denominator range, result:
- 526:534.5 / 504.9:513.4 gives 1.53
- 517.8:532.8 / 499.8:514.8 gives 1.38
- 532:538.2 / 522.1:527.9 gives 1.19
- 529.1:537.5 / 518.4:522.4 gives 1.46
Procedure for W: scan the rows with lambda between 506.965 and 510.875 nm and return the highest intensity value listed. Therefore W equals 11.81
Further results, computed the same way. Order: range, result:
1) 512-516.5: 13.24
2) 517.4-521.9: 14.57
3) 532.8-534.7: 17.12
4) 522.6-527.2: 16.26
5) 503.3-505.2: 12.62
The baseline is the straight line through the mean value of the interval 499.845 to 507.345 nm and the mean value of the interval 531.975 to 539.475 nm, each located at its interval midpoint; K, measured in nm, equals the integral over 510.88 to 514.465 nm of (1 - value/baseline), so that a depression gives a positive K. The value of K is 0.49 nm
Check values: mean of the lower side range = 11.2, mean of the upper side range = 16.9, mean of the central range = 11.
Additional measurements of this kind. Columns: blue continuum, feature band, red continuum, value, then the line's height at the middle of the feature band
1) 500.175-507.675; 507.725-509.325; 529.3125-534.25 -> 0.130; 12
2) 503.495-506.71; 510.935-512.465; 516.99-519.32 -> -0.184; 10.2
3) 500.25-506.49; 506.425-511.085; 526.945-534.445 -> 0.504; 12.2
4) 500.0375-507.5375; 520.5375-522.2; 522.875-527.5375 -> 0.178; 13.9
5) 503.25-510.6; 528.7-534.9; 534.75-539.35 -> 0.128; 16.5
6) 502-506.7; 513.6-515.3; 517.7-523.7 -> 0.145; 11.7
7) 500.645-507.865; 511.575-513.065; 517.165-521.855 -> -0.013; 10.8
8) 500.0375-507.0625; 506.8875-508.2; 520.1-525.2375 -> 0.051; 11.7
